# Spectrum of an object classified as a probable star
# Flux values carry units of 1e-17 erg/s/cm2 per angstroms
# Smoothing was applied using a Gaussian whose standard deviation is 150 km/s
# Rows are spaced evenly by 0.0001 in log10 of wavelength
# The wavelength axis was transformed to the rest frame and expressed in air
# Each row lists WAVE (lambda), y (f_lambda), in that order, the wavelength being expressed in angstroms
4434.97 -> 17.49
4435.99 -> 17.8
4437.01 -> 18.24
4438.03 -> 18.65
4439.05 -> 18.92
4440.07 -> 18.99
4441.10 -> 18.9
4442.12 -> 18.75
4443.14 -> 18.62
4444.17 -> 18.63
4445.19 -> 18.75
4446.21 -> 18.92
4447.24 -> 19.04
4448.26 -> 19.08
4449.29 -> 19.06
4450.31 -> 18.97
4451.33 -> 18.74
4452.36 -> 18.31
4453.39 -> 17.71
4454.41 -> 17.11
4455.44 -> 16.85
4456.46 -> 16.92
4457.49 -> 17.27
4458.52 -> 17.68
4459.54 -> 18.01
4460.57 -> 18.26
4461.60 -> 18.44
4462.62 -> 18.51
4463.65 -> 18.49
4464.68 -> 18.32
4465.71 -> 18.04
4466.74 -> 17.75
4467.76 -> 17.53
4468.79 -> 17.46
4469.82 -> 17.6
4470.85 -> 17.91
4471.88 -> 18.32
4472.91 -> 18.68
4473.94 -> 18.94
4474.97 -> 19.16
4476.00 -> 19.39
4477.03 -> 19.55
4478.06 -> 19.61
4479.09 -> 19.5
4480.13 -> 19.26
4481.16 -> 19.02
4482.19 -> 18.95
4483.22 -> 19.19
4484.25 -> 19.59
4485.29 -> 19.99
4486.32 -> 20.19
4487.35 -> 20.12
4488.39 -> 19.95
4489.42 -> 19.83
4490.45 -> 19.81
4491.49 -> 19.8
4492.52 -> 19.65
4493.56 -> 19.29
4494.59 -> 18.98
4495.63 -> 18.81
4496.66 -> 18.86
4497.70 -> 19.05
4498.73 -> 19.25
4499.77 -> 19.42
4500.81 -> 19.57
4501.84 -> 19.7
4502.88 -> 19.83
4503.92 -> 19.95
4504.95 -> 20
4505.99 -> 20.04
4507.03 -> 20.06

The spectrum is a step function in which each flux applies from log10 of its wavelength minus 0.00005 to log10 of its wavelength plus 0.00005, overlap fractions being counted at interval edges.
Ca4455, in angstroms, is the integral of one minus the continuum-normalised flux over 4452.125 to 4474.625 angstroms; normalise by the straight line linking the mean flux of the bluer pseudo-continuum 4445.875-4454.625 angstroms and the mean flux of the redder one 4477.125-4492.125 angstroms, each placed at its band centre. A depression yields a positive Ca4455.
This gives 1.3 angstroms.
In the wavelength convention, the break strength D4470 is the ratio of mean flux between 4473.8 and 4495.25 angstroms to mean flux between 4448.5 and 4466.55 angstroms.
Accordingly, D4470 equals 1.1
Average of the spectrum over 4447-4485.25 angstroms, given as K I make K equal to 18.5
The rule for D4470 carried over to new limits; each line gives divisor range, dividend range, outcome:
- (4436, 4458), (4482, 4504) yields 1.06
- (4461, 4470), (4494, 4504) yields 1.07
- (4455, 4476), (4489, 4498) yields 1.07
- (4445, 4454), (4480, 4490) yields 1.05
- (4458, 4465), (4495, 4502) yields 1.05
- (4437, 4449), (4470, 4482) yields 1.01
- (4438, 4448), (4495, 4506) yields 1.03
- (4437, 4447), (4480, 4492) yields 1.05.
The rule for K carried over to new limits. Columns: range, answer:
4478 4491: 19.6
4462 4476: 18.3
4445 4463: 18.2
